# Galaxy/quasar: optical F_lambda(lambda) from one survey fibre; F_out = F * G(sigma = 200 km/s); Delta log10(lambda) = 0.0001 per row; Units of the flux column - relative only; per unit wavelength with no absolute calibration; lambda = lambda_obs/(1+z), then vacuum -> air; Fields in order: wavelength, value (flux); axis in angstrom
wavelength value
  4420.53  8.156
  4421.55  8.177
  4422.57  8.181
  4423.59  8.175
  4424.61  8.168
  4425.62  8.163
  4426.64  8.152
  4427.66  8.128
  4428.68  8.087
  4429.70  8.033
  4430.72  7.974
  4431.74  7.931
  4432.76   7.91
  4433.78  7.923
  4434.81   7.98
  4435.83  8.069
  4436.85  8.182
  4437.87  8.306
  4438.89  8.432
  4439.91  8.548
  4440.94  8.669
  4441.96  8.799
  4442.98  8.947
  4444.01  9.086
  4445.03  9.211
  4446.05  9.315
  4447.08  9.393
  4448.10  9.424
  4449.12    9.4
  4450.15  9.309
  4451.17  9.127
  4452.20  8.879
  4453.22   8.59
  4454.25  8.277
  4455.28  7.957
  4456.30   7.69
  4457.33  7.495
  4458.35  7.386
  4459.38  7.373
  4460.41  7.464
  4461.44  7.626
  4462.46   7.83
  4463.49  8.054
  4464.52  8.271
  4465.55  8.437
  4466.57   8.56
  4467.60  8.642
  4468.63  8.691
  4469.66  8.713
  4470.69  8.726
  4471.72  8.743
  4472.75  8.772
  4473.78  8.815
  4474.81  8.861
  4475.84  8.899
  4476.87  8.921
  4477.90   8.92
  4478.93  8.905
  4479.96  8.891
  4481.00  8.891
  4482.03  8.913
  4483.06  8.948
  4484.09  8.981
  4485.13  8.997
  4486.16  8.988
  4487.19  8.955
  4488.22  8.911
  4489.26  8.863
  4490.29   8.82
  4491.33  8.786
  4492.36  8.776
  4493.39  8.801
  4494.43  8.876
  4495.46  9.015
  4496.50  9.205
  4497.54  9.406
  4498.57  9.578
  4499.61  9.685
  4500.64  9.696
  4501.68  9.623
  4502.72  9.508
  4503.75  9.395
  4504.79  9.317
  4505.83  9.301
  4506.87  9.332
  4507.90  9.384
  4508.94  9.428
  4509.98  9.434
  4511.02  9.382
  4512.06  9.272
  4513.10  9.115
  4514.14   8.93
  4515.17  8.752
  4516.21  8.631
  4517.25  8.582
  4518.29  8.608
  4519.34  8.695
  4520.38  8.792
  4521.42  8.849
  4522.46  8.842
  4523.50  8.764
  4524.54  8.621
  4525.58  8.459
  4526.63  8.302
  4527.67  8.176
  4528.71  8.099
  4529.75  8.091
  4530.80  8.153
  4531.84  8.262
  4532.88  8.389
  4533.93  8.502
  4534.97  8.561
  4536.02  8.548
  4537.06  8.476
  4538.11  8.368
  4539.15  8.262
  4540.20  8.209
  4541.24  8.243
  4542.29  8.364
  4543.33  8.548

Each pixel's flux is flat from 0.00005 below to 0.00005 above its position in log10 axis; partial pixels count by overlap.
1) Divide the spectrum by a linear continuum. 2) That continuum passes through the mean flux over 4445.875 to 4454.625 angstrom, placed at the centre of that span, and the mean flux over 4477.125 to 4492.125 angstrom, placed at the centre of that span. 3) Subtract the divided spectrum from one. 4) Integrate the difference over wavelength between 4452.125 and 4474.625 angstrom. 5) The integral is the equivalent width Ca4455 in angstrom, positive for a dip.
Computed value 2.0 angstrom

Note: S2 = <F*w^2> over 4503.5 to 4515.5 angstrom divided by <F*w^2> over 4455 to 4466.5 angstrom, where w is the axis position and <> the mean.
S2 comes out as 1.2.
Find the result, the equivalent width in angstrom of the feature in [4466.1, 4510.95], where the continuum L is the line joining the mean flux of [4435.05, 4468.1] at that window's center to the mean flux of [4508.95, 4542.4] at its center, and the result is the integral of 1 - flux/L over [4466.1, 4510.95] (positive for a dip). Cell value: -2.7 angstrom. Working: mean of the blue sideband 8.46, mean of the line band 9.05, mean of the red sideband 8.6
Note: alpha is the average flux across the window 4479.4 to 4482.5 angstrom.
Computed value 8.88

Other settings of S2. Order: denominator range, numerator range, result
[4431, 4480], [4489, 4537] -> 1.07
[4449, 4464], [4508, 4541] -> 1.10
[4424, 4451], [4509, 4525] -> 1.08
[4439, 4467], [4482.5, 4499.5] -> 1.08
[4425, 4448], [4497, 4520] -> 1.13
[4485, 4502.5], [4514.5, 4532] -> 0.95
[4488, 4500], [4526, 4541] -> 0.93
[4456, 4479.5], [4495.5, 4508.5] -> 1.15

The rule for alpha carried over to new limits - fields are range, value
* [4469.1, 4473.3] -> 8.73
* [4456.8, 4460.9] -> 7.42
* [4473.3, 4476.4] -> 8.86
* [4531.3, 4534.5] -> 8.4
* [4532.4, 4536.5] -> 8.48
